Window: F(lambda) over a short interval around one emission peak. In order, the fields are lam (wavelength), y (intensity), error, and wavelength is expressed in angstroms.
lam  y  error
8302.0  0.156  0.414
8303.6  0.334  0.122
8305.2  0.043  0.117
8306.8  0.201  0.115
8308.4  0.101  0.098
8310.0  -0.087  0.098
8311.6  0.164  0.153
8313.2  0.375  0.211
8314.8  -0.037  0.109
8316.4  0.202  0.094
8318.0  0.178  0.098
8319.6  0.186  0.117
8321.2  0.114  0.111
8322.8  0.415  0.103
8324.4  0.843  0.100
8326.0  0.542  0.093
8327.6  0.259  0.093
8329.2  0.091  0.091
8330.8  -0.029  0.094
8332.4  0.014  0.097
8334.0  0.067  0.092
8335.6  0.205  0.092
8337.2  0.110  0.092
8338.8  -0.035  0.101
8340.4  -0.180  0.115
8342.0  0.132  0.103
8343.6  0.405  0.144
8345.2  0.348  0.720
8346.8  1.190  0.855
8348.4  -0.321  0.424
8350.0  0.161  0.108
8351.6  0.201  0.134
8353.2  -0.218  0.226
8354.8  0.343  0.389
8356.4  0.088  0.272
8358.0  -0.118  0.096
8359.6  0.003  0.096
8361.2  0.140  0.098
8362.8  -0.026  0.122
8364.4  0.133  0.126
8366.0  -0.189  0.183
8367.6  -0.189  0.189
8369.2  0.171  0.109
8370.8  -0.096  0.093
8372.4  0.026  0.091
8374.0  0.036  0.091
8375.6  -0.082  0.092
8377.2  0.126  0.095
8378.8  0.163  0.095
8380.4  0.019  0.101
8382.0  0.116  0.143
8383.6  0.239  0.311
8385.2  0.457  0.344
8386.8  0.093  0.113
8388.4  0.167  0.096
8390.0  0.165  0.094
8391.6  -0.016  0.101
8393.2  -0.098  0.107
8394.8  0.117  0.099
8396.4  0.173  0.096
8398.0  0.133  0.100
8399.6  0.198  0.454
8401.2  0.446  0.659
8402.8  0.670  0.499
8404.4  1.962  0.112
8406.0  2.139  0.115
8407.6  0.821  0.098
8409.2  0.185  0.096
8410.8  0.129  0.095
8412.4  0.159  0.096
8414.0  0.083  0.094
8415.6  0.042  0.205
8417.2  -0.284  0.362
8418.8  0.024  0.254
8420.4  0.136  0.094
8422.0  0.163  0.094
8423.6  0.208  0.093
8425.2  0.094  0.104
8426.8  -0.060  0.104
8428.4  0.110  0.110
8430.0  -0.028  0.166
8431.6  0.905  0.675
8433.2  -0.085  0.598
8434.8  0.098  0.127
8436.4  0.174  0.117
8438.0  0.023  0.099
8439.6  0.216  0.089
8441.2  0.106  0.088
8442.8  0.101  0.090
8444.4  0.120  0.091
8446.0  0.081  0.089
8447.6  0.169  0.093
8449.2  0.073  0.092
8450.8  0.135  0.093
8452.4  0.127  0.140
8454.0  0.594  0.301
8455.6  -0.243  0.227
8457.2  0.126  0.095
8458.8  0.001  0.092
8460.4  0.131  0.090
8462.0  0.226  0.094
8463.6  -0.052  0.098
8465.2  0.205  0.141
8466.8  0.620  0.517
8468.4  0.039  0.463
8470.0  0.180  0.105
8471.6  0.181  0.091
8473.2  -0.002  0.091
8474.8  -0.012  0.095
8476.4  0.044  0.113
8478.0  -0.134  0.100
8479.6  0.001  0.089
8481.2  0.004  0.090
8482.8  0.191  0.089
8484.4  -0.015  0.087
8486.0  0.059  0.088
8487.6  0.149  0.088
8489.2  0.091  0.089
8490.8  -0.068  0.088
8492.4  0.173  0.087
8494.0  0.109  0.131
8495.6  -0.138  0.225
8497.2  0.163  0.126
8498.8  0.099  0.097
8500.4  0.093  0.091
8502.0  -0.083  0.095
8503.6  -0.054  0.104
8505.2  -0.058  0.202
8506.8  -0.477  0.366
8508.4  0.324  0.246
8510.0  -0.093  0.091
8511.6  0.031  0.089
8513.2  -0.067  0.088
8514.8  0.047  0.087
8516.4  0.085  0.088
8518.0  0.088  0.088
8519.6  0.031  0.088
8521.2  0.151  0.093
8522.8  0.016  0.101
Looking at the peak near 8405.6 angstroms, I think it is [O III] 5007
